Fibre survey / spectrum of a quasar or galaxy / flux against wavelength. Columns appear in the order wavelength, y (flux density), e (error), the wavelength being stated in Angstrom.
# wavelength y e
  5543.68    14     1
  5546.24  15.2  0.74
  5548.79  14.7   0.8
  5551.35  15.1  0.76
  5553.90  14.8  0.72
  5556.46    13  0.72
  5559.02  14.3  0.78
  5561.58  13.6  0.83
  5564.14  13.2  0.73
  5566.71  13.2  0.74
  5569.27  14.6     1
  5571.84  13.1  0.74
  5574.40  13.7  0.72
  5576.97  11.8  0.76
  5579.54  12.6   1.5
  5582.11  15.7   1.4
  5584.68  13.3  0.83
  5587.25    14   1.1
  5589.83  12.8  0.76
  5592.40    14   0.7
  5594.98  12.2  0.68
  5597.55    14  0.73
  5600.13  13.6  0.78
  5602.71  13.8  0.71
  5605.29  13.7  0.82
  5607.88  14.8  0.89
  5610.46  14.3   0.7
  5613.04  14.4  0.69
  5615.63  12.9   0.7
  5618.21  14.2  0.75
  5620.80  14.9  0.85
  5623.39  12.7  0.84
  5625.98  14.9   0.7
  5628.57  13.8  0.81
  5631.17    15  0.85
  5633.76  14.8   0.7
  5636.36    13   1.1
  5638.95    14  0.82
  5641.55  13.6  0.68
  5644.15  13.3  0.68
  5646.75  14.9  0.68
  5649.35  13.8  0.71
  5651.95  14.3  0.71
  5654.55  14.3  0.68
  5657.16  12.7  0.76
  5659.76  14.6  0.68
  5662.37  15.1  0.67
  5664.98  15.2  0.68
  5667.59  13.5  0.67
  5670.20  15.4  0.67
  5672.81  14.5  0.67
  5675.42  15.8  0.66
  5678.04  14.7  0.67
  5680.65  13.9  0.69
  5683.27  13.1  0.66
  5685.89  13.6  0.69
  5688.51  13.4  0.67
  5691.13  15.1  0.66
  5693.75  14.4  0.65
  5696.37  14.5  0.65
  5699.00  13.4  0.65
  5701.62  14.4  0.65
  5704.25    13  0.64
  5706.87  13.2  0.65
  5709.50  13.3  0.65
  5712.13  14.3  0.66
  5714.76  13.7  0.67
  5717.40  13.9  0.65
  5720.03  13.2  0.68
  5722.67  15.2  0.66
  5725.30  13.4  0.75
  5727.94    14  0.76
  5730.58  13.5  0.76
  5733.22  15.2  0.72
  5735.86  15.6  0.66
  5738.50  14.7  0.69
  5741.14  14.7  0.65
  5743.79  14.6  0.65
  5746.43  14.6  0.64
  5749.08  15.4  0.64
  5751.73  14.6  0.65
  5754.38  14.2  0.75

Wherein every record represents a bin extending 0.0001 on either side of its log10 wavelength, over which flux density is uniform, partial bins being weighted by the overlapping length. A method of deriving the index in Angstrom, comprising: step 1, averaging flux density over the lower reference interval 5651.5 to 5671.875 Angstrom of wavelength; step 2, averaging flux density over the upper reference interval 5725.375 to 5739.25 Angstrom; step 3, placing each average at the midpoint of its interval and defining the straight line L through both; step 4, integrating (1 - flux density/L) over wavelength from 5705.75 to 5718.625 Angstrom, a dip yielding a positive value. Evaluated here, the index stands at 0.7 Angstrom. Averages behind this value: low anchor 14.4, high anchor 14.5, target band 13.7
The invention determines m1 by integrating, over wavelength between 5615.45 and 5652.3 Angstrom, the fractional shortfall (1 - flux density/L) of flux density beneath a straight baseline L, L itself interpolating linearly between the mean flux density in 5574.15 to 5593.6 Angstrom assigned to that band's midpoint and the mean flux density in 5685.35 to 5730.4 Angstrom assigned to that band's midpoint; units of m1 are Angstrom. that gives -1.1 Angstrom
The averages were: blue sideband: 13.5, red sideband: 13.9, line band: 14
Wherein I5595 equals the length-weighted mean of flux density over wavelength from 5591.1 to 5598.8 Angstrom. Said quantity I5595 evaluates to 13.4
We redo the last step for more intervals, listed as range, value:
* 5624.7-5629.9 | 14.3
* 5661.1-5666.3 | 15.1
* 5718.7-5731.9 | 13.9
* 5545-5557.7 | 14.6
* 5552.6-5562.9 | 13.9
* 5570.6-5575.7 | 13.4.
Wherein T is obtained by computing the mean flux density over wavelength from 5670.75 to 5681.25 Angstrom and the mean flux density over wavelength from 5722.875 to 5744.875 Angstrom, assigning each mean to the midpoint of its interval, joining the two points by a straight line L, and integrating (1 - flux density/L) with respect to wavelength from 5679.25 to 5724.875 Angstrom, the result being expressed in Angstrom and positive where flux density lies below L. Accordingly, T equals 2.6 Angstrom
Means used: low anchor 14.8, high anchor 14.5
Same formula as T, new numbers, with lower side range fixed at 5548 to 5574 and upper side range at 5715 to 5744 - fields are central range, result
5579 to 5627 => 0.6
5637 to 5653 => 0.2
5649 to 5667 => -0.2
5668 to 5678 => -0.6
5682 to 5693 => 0.3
